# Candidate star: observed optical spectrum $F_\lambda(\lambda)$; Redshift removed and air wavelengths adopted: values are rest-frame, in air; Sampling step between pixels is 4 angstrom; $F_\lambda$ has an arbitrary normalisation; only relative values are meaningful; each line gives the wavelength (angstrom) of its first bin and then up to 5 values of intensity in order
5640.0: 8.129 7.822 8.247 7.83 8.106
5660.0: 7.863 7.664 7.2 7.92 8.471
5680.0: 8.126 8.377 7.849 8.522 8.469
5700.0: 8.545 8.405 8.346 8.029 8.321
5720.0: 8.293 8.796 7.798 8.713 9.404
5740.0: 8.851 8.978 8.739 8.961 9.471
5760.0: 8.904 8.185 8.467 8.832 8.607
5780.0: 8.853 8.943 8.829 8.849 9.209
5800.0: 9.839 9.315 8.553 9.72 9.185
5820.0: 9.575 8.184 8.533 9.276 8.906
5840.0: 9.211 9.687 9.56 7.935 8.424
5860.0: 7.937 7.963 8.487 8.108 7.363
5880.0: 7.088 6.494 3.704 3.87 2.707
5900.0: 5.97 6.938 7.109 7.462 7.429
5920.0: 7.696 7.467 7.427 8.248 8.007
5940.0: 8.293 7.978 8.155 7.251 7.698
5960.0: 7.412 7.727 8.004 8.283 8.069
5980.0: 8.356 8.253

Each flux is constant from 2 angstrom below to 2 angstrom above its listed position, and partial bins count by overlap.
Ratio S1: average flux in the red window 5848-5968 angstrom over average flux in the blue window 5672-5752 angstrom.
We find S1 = 0.85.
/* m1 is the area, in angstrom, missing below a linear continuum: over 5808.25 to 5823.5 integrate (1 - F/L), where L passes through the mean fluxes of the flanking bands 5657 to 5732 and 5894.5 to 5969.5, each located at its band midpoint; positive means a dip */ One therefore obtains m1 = -2.96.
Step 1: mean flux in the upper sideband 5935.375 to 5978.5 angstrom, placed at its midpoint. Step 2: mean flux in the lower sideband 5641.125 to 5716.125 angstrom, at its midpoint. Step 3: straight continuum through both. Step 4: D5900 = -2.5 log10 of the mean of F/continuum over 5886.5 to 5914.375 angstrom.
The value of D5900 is 0.41 mag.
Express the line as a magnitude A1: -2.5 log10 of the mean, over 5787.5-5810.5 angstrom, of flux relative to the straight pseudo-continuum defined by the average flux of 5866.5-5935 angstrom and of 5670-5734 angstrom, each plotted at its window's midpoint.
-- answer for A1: -0.21 mag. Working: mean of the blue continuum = 8.31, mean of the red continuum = 6.69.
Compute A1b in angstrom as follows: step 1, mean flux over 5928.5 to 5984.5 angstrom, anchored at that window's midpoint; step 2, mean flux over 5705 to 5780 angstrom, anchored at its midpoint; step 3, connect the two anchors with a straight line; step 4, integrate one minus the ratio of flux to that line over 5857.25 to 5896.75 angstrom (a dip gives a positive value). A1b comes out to 8.16 angstrom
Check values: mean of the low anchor 8.65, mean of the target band 6.53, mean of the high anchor 7.96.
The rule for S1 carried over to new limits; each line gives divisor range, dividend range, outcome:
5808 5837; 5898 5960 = 0.84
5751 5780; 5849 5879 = 0.92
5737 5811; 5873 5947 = 0.76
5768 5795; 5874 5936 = 0.74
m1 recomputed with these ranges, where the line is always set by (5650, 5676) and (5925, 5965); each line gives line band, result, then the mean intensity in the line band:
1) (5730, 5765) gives -5.0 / 8.93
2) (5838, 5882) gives -3.0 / 8.34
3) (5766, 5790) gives -2.9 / 8.76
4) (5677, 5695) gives -1.0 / 8.25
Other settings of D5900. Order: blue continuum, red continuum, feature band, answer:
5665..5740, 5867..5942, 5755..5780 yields -0.12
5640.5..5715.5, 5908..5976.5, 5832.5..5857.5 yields -0.14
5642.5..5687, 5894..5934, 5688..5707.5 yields -0.08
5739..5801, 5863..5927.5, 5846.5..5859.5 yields -0.16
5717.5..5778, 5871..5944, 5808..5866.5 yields -0.16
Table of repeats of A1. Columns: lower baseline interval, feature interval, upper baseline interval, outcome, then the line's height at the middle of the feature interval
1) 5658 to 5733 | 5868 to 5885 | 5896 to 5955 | 0.01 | 7.54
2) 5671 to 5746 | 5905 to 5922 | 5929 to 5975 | 0.08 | 7.99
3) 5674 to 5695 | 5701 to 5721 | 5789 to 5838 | 0.02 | 8.45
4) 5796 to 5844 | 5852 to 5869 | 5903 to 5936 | 0.04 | 8.48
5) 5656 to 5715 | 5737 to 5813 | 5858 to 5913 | -0.21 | 7.4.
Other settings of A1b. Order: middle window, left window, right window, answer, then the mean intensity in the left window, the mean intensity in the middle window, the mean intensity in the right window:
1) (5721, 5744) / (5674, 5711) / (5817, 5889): -1.14 angstrom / 8.34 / 8.72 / 8.21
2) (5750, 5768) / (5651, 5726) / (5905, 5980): -1.73 angstrom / 8.17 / 8.83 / 7.77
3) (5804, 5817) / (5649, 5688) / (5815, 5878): -1.03 angstrom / 7.95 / 9.18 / 8.64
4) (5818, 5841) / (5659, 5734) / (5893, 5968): -3.83 angstrom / 8.2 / 8.94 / 7.25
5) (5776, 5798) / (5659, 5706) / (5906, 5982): -2.52 angstrom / 8.12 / 8.91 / 7.79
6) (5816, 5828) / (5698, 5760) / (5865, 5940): -1.89 angstrom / 8.65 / 8.87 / 6.81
